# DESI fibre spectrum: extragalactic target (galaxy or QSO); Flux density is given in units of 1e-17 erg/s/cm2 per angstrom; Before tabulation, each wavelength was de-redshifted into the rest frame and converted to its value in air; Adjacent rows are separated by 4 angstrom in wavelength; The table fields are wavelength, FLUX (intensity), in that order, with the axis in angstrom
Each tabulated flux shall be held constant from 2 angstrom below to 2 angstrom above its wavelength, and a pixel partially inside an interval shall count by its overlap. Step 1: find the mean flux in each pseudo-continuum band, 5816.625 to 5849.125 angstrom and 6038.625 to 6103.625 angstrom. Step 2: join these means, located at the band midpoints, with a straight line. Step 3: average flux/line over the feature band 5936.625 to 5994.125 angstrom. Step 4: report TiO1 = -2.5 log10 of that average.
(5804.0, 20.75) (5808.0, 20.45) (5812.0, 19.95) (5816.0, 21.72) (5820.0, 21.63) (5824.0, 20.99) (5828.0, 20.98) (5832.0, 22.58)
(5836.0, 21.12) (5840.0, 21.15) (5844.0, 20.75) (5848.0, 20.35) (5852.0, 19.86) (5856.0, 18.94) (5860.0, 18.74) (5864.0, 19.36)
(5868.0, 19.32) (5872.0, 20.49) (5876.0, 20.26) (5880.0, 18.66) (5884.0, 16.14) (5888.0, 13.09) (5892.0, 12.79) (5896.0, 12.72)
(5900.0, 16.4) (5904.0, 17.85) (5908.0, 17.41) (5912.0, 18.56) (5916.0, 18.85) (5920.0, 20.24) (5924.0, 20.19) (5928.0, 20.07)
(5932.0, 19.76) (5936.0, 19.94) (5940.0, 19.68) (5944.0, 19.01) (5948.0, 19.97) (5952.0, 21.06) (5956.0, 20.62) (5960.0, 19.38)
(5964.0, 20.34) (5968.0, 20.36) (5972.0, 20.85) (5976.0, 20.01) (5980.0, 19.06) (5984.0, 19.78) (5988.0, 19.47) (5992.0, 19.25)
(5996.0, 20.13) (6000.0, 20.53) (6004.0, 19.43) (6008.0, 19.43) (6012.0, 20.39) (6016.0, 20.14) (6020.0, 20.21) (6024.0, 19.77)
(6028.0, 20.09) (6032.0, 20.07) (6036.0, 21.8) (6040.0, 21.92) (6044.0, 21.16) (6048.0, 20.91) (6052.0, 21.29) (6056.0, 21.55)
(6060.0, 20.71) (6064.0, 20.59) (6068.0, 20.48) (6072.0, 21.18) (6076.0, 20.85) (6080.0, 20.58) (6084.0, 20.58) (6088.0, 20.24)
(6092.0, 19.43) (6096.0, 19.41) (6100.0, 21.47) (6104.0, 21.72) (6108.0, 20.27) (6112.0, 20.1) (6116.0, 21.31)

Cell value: 0.06 mag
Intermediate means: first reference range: 21.2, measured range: 19.9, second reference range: 20.8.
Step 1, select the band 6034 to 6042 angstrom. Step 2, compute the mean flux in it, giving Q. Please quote 21.9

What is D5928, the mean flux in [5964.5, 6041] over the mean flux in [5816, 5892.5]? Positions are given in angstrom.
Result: 1.03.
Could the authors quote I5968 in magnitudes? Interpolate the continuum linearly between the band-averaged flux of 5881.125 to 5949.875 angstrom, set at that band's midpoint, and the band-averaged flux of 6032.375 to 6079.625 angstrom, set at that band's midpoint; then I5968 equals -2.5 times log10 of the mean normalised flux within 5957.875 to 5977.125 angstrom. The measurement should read -0.07 mag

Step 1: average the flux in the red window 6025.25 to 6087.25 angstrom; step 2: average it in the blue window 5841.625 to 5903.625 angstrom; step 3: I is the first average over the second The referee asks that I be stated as 1.17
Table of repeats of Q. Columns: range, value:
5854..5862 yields 18.8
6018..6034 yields 20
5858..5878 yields 19.6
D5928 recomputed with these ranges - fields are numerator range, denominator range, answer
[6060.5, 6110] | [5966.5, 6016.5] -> 1.03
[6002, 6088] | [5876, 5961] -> 1.13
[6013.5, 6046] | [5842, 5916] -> 1.15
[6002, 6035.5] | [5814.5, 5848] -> 0.94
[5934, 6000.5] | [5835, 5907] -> 1.10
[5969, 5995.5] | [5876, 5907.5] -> 1.25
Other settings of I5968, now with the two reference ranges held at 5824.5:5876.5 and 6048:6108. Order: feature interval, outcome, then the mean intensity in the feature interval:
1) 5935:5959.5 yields 0.026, 20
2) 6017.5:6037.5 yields 0.015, 20.3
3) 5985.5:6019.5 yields 0.039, 19.9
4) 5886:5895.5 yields 0.497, 12.9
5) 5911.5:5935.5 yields 0.040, 19.7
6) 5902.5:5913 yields 0.144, 17.9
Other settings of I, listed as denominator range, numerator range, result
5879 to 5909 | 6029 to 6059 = 1.37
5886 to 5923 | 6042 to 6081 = 1.27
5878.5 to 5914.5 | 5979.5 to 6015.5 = 1.24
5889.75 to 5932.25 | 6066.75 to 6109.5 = 1.17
